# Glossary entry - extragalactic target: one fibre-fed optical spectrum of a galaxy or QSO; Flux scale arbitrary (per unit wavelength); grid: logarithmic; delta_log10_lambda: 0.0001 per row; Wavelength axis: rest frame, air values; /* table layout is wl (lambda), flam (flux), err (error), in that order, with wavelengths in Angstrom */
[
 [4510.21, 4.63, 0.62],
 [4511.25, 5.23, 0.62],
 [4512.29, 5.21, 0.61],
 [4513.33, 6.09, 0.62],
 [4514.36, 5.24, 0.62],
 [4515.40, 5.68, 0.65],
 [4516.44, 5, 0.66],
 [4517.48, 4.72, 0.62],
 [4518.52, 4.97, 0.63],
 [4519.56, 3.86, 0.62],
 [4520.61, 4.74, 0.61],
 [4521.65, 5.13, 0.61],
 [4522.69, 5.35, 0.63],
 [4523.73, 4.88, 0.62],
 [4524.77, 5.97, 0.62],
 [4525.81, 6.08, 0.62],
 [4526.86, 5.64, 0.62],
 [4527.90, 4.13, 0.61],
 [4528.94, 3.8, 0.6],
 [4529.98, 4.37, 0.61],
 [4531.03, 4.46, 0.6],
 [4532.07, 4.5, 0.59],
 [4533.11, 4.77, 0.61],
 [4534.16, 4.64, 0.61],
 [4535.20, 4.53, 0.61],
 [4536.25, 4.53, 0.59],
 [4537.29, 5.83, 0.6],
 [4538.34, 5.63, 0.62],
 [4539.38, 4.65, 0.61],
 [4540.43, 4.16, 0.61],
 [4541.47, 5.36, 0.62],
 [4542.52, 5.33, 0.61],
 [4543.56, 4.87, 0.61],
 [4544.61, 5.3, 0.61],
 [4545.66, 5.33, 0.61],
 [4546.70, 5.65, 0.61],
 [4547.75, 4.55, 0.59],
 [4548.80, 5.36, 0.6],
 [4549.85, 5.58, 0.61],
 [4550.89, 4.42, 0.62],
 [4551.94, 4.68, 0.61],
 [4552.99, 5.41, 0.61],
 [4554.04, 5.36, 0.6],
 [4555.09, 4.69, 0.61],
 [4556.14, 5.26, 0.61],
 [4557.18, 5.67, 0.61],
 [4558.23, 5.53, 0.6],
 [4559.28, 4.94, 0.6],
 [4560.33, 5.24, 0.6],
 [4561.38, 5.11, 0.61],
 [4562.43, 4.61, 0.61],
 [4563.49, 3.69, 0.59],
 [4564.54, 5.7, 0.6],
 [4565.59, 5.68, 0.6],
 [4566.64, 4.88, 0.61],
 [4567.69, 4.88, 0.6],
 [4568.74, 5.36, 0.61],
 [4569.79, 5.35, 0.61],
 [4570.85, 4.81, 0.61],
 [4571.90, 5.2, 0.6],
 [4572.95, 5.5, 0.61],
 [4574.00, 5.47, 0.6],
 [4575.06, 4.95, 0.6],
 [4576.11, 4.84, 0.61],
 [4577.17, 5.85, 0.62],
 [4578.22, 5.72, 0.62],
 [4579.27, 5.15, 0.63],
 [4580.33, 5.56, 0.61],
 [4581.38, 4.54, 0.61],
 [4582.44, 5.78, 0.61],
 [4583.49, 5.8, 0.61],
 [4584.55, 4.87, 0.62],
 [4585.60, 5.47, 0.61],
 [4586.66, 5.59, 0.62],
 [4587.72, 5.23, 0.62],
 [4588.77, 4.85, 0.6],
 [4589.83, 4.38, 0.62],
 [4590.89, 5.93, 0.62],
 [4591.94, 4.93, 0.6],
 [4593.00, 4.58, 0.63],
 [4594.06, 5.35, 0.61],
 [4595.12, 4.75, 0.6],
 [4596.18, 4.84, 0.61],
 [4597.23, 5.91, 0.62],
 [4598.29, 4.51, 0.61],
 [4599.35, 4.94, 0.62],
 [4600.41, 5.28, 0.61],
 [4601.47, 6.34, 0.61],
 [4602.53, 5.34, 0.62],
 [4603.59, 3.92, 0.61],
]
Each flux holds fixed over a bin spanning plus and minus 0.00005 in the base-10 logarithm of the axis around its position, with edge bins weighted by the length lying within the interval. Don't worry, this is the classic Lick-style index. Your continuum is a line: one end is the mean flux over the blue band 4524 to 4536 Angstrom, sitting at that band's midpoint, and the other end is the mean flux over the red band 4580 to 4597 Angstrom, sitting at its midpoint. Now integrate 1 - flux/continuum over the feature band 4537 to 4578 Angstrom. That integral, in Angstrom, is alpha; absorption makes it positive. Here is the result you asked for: -1.4 Angstrom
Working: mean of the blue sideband 4.8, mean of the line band 5.15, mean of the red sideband 5.16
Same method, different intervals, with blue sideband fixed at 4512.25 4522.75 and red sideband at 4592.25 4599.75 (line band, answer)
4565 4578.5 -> -0.68 Angstrom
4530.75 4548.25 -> 0.32 Angstrom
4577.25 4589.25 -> -0.84 Angstrom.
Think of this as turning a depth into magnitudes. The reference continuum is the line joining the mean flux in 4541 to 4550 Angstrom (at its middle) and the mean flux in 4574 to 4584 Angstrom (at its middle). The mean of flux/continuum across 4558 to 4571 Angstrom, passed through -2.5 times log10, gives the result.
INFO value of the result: 0.05 mag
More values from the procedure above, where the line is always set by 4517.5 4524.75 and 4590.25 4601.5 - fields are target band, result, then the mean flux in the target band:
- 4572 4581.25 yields -0.05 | 5.34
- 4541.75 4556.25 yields -0.03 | 5.13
